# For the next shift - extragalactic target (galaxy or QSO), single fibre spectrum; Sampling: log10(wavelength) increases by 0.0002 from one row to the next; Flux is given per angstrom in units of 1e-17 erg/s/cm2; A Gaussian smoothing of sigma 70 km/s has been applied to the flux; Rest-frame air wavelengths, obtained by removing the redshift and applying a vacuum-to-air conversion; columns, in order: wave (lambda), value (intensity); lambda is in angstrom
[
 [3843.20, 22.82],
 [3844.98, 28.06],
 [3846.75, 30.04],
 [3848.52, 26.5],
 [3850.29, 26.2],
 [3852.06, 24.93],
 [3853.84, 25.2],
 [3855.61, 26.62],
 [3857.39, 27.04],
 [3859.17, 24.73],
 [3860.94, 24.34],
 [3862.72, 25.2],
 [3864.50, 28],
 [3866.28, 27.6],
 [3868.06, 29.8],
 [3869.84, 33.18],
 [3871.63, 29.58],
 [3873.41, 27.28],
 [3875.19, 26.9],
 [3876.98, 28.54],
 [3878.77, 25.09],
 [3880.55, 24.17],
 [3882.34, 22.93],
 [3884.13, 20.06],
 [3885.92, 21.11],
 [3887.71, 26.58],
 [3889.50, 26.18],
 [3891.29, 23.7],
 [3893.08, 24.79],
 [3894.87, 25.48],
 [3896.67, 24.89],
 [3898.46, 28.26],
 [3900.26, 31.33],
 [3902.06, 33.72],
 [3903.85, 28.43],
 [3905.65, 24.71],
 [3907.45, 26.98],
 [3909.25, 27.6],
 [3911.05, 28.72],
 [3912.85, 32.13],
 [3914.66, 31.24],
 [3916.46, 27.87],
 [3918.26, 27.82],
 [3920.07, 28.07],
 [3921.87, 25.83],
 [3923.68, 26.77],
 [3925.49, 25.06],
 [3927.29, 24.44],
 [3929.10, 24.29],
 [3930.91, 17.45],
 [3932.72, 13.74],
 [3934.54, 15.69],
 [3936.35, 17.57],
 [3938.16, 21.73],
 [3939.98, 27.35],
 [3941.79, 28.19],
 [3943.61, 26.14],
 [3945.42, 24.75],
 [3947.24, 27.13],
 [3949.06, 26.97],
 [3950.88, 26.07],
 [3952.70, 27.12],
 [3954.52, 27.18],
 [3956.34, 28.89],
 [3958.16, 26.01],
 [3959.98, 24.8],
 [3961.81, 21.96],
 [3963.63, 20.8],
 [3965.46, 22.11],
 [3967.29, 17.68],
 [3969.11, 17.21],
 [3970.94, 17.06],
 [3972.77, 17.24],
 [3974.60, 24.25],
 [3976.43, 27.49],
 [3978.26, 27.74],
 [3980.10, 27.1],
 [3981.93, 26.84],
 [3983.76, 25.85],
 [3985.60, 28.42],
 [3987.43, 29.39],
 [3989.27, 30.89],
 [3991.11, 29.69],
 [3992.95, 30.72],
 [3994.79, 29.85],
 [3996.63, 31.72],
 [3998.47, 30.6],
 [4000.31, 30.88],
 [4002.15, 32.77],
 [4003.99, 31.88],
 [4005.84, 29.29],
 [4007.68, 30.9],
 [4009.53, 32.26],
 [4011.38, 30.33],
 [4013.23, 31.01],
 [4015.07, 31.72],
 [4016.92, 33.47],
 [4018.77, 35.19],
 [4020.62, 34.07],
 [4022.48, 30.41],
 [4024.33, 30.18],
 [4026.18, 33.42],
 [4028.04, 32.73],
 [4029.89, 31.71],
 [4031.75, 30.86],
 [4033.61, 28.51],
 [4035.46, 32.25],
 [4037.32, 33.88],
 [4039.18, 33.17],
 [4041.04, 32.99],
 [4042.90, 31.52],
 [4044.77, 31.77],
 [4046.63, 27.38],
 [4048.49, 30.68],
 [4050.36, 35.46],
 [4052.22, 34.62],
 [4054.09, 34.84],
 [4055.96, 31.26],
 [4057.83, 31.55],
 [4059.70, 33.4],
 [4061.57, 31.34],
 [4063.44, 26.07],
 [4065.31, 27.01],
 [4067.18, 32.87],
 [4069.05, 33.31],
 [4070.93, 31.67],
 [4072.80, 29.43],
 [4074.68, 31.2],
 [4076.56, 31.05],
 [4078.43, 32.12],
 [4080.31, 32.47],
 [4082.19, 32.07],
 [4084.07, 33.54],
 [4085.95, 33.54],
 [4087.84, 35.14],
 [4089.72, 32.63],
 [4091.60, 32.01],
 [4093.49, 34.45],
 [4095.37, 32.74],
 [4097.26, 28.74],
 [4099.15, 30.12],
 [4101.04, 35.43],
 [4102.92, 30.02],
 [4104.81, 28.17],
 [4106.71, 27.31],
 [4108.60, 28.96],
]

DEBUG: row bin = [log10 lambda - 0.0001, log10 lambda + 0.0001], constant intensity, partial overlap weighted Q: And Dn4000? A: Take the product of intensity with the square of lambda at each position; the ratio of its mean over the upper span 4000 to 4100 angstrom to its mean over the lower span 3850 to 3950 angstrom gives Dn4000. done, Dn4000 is 1.3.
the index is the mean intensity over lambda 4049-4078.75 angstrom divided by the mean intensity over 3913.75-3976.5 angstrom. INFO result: 1.33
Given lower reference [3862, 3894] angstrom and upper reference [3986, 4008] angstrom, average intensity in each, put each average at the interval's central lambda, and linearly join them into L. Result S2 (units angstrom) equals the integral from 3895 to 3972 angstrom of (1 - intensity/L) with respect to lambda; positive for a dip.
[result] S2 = 8.6 angstrom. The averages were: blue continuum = 26.2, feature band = 25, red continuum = 30.7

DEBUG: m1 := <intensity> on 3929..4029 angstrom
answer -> 26.9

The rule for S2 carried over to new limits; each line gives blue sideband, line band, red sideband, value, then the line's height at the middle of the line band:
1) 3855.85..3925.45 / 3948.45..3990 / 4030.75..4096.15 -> 6.5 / 29.3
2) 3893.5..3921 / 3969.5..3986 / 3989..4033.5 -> 3.3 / 30.5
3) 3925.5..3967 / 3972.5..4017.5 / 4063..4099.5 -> -4.9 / 26.5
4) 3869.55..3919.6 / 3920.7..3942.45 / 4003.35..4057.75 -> 4.6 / 28.4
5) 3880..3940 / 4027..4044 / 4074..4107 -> -1.2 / 29.9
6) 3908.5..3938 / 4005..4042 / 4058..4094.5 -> -3.3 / 29.3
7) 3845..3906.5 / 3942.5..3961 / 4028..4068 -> 1.5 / 28.8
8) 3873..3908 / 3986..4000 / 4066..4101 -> -0.5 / 29.3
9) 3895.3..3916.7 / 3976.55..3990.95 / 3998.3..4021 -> 1.4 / 31.1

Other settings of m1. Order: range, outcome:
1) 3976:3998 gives 28.9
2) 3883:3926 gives 27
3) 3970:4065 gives 30.4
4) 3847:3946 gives 25.9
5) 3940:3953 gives 26.7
